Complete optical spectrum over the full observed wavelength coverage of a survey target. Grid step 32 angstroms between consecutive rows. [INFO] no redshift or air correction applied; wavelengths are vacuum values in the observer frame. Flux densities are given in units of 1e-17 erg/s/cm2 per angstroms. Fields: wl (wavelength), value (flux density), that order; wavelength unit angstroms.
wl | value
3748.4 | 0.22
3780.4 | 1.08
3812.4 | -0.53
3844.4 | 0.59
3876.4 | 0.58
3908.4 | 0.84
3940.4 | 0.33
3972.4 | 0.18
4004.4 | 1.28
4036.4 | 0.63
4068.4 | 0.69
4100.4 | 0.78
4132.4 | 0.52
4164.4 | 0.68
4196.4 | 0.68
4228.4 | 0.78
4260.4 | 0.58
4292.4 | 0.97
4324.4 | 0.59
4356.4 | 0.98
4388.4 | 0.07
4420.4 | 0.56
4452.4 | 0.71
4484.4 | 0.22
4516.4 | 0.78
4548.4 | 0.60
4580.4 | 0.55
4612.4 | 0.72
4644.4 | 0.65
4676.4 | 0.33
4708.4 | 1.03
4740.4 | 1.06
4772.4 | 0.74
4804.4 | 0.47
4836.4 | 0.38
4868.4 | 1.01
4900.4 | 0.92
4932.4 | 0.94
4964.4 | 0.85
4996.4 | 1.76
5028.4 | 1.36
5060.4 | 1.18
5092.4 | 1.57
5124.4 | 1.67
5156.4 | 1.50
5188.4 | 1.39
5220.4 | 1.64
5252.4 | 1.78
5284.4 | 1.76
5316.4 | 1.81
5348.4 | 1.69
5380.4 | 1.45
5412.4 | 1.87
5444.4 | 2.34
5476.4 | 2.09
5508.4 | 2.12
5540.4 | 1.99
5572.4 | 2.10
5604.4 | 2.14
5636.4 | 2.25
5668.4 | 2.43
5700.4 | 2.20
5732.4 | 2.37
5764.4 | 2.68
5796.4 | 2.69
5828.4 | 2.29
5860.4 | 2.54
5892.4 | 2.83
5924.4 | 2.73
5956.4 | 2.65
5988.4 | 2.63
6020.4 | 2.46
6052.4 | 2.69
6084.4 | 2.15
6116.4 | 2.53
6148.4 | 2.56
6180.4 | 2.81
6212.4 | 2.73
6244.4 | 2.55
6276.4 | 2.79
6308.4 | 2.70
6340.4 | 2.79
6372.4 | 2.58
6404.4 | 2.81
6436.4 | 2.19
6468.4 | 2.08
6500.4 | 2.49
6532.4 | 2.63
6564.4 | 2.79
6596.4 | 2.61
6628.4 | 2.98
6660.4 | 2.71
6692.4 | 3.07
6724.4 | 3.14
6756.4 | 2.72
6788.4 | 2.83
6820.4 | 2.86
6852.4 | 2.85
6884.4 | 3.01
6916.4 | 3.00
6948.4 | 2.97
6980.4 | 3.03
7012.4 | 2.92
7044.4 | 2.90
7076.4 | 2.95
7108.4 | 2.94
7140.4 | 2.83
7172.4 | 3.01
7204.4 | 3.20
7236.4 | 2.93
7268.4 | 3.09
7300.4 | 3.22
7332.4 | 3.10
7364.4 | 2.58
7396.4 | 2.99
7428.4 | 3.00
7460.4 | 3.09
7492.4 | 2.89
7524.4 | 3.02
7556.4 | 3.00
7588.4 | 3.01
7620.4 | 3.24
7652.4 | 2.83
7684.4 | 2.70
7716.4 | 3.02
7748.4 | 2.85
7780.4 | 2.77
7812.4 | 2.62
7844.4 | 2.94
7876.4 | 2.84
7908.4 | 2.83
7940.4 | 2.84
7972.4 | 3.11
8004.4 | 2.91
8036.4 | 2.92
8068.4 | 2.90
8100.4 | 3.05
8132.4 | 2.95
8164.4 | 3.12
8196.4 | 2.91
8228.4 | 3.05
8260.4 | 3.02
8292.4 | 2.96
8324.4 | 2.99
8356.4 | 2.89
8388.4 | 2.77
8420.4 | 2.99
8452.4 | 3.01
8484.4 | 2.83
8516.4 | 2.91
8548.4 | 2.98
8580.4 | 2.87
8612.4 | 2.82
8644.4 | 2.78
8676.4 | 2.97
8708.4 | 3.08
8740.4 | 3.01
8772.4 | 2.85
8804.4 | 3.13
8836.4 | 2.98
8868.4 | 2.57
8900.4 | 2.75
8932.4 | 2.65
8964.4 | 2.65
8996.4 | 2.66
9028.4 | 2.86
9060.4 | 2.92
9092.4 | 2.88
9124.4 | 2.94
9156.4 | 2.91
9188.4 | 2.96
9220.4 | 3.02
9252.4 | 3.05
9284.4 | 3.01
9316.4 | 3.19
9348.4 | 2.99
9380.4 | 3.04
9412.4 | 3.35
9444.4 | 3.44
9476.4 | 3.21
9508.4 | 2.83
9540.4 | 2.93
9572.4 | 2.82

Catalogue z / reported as 0.25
